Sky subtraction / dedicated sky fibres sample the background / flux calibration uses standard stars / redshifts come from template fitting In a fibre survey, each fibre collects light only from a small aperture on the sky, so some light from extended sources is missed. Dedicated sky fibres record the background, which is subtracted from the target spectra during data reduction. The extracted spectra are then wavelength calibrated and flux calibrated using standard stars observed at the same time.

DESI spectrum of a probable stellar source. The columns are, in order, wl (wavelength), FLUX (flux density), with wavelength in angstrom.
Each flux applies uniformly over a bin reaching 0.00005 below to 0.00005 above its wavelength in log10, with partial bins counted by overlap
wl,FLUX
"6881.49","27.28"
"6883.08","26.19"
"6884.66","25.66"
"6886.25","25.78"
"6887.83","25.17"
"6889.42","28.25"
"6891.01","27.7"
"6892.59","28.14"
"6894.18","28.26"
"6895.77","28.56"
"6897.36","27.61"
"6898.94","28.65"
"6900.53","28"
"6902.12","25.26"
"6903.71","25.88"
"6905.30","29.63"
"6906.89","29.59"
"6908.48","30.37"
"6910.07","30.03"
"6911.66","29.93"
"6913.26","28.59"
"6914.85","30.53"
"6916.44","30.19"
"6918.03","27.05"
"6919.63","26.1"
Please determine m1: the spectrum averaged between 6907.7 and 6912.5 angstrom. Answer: 30.1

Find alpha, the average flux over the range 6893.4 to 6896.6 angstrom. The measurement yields 28.4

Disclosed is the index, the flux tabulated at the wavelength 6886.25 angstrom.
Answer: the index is 25.78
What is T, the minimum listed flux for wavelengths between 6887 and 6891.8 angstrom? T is 25.17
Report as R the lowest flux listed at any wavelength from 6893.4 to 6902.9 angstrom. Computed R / 25.26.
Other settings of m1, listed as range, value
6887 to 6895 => 27.5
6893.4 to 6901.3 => 28.2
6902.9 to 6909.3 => 28.9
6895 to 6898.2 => 28.1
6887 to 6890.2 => 26.7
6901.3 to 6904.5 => 25.6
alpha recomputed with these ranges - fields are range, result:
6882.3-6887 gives 25.9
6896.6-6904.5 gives 27.1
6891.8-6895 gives 28.2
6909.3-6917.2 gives 29.8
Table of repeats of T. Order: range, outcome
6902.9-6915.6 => 25.88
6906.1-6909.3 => 29.59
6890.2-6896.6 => 27.7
